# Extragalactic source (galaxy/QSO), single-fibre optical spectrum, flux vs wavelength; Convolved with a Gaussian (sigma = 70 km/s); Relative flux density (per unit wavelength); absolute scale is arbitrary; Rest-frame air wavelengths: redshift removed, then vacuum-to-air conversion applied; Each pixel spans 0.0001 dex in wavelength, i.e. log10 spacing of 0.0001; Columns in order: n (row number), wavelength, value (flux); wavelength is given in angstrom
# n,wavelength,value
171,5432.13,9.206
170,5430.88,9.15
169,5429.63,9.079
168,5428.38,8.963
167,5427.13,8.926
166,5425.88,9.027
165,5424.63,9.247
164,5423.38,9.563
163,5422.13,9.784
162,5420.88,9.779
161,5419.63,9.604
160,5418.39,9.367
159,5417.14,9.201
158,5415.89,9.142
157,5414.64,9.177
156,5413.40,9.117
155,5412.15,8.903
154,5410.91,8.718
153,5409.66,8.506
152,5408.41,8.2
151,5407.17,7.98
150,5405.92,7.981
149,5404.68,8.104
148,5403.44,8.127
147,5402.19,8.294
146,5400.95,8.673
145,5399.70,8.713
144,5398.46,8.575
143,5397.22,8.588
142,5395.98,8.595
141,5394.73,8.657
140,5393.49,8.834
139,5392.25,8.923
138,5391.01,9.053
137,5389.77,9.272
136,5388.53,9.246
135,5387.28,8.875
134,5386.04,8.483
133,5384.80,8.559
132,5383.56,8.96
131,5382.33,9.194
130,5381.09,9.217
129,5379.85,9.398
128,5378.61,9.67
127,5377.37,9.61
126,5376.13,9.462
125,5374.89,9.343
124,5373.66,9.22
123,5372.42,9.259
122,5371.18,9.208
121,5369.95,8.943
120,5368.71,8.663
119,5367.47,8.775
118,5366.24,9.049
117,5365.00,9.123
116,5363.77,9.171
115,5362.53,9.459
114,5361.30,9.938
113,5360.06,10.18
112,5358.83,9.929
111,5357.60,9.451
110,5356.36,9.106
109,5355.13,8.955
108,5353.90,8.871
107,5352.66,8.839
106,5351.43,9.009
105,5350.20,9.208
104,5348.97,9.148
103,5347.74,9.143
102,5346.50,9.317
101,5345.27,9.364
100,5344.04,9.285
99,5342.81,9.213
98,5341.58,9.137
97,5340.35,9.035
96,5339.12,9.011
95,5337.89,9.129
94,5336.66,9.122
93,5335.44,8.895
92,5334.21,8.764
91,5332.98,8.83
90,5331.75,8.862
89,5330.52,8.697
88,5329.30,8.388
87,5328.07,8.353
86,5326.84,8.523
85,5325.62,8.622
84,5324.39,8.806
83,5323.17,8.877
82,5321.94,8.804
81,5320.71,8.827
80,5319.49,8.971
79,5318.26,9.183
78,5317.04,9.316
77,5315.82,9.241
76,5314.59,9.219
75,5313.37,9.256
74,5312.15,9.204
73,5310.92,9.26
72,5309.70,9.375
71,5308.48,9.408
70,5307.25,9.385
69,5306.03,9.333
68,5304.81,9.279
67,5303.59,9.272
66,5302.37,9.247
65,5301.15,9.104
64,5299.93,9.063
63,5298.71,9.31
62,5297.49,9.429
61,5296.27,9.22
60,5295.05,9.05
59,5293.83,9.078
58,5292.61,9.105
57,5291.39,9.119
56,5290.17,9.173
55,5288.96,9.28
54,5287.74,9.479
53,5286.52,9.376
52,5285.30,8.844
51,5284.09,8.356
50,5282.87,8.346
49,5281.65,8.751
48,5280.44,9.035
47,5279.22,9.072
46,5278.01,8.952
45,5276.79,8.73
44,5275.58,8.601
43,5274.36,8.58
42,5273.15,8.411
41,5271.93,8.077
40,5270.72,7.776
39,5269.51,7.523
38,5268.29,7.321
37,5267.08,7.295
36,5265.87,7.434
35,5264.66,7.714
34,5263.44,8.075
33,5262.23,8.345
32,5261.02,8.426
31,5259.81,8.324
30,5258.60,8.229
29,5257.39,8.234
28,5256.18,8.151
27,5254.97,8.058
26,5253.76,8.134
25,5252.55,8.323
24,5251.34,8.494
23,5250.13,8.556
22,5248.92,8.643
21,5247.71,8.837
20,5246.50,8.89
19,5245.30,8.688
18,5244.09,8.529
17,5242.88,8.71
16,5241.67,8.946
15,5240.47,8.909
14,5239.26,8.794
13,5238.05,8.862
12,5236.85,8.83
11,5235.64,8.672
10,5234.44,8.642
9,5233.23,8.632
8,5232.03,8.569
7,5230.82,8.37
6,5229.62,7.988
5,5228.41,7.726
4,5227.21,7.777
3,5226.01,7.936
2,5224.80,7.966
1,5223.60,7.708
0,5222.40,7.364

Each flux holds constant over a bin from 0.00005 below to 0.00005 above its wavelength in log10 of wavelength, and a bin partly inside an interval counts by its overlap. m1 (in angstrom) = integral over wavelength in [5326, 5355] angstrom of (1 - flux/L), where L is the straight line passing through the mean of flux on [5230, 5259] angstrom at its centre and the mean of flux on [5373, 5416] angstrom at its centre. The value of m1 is -0.7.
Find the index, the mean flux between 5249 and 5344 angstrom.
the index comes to 8.77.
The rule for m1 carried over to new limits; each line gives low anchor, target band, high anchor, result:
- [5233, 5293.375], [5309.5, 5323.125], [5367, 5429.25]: -0.7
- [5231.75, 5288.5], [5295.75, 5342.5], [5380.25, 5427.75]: -2.2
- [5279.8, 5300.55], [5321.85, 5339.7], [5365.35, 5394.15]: 0.6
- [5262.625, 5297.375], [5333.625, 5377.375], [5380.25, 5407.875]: -2.8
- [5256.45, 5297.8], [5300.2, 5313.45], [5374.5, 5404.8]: -1.0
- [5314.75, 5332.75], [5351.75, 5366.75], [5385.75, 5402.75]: -0.9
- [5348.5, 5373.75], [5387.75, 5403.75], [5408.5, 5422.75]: 0.8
